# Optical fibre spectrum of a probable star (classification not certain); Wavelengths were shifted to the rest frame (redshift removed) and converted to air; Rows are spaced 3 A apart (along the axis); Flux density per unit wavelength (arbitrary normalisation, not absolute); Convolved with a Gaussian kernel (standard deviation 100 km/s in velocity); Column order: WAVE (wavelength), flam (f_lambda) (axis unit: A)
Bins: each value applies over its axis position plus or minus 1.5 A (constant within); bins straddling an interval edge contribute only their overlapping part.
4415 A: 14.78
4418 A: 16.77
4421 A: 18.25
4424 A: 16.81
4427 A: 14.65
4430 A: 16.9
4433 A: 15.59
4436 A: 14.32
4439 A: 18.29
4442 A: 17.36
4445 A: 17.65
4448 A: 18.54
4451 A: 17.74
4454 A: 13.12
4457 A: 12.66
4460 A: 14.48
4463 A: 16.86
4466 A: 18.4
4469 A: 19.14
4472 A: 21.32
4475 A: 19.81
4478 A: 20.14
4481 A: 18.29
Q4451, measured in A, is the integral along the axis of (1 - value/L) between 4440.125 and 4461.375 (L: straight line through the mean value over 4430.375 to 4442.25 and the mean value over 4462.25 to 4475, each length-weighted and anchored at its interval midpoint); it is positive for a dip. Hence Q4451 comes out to 1.9 A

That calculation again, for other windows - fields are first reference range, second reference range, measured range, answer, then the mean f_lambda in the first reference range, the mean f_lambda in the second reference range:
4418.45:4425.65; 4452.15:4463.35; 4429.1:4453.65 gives -2.06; 17.4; 14.1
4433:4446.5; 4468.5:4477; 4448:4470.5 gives 3.08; 16.8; 20.2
